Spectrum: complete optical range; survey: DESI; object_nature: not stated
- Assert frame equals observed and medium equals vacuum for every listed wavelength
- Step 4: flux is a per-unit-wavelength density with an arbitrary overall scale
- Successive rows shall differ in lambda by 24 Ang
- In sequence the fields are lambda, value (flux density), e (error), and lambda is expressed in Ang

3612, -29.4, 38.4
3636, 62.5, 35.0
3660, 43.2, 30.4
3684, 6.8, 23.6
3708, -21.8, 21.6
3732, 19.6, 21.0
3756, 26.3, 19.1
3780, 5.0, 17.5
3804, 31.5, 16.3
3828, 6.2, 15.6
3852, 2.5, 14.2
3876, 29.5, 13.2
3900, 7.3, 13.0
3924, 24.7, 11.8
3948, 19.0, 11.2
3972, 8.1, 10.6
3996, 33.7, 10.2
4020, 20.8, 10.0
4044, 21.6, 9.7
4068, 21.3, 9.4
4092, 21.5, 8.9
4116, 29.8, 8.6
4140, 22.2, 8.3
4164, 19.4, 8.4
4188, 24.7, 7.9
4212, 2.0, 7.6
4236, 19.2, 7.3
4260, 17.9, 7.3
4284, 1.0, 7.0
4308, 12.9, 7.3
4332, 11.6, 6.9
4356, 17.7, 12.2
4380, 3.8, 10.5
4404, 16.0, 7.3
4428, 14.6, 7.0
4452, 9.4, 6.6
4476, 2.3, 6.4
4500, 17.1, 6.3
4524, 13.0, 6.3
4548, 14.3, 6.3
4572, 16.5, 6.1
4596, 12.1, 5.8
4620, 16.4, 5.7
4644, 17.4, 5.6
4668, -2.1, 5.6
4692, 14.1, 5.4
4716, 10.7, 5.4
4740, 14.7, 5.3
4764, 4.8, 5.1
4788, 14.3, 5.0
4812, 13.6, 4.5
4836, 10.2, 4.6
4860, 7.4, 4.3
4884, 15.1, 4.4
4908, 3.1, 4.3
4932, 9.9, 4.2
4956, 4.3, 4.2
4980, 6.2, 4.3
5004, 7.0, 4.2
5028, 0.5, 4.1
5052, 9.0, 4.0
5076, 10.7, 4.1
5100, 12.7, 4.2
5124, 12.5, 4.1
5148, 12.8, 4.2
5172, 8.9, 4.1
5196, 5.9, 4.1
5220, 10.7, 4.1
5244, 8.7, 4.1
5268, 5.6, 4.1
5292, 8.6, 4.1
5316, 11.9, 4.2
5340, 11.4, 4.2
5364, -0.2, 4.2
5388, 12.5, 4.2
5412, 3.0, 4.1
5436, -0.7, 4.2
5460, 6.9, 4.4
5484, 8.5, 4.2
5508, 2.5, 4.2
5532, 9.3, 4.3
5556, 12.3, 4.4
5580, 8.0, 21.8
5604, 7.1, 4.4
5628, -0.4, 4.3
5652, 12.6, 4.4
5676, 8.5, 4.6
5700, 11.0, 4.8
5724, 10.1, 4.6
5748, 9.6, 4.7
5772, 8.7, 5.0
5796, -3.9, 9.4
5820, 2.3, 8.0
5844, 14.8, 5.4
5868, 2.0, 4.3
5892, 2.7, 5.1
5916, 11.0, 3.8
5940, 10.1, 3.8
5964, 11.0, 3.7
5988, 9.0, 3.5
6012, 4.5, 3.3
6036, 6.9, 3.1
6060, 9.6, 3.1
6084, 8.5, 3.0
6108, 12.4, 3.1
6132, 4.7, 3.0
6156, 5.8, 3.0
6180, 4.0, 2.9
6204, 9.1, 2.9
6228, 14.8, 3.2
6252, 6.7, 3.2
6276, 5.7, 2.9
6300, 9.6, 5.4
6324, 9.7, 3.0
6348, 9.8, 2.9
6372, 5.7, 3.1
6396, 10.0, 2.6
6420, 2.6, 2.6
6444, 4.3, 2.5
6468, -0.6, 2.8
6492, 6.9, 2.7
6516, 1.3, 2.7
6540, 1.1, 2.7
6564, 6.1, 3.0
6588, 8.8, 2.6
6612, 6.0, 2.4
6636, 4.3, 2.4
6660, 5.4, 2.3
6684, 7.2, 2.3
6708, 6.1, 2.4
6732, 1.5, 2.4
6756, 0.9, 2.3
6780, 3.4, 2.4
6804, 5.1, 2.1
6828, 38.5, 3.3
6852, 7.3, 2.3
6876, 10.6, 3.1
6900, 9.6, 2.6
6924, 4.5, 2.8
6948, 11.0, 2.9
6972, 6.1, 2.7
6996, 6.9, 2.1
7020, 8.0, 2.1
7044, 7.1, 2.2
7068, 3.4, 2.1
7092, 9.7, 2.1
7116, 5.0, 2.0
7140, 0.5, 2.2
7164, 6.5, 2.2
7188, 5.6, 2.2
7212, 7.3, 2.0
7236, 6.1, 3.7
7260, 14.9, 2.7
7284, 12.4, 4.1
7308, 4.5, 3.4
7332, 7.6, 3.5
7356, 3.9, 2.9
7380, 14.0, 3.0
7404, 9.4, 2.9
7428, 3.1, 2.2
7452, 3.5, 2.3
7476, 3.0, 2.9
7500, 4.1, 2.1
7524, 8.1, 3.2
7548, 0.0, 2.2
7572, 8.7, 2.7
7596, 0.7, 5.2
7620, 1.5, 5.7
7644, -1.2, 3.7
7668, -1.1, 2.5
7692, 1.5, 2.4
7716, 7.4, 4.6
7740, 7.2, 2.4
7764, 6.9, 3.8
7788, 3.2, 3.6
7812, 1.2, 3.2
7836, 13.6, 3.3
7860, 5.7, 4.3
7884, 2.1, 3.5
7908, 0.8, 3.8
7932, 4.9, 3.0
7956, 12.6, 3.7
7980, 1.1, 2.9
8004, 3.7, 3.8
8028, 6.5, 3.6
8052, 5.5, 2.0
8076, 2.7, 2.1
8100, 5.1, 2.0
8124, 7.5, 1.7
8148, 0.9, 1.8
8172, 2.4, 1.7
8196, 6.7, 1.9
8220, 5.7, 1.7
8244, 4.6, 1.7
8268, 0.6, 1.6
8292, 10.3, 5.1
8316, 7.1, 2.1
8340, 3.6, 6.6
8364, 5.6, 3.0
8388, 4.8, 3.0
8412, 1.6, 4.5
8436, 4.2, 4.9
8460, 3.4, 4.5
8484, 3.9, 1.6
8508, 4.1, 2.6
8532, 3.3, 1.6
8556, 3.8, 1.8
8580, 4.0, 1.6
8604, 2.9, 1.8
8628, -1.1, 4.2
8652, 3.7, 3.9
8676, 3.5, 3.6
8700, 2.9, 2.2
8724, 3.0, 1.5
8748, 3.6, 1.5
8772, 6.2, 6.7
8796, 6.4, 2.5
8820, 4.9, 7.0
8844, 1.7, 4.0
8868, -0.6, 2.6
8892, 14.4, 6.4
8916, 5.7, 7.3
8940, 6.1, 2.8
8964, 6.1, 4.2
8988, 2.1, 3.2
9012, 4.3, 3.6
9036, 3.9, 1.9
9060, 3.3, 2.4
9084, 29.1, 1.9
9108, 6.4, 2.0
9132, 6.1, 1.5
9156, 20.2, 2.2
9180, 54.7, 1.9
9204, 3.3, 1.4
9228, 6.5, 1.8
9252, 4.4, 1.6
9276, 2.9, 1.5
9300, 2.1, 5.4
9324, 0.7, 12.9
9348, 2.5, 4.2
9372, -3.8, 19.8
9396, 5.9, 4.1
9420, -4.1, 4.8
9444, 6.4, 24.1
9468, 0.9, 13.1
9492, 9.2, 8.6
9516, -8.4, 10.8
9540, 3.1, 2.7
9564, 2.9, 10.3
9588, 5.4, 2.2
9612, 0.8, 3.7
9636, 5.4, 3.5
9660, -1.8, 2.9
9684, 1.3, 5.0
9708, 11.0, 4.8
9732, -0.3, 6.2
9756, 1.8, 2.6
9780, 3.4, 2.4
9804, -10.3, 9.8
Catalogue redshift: 0.831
